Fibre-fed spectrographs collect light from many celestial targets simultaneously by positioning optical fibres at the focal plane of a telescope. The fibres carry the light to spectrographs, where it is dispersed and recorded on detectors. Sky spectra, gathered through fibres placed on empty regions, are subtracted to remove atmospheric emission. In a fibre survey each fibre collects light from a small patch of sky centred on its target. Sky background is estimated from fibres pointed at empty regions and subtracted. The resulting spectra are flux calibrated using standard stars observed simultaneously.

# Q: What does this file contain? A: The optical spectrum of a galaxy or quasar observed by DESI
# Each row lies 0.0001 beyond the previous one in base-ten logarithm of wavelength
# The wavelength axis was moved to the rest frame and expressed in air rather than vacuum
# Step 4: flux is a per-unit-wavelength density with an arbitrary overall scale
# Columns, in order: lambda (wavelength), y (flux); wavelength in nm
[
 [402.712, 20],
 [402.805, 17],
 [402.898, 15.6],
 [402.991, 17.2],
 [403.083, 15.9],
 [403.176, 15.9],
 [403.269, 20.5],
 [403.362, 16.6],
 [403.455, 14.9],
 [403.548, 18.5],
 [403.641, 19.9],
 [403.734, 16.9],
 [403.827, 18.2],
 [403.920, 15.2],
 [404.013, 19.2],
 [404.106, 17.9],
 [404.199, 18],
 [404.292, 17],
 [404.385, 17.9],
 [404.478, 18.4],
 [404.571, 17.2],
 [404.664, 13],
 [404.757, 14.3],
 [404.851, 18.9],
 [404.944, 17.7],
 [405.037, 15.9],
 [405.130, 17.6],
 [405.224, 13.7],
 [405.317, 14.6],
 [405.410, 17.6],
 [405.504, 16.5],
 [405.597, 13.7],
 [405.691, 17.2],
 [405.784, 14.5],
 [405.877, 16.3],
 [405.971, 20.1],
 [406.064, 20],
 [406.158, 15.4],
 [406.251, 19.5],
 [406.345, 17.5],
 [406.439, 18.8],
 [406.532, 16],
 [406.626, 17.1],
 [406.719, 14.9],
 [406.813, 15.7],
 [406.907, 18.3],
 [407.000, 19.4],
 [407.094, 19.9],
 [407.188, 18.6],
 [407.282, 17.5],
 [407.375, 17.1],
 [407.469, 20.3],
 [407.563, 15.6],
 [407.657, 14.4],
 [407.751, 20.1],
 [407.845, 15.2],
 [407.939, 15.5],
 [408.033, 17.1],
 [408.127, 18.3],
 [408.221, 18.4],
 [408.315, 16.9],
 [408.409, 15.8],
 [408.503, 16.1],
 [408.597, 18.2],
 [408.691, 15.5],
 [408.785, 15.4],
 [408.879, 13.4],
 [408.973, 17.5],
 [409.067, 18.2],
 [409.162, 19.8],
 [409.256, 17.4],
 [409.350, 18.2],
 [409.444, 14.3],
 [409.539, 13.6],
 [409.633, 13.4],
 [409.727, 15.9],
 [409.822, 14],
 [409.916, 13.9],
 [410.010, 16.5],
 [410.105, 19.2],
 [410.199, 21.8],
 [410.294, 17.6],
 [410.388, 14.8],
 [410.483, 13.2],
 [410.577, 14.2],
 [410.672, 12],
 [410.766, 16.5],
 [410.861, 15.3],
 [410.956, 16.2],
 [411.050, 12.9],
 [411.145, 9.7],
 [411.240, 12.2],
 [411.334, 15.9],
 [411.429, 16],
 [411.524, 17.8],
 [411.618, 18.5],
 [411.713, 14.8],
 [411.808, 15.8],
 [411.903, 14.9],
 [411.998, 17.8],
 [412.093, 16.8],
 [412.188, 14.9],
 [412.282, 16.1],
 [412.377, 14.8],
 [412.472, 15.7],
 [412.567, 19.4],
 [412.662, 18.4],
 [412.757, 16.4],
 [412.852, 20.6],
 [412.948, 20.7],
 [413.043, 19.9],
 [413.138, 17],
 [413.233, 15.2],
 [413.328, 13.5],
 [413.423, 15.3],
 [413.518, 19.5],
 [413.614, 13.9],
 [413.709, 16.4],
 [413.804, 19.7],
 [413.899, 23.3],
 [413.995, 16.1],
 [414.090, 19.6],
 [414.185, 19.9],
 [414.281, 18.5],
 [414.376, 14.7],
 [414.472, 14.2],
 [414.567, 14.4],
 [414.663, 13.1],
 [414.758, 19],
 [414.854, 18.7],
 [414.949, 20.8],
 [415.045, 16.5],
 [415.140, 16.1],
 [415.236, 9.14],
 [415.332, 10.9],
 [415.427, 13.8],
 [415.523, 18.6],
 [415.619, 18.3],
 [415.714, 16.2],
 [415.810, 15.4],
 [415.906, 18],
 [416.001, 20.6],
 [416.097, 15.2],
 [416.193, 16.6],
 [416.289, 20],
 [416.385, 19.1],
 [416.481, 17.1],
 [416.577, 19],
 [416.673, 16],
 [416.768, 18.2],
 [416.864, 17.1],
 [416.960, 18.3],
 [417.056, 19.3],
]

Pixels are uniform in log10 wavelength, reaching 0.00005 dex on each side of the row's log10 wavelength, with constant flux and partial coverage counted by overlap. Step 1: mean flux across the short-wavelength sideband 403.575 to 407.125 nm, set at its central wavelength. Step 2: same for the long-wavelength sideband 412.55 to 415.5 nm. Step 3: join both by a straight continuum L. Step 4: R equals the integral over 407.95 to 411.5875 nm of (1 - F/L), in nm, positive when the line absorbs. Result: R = 0.24 nm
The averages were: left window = 17.1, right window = 16.9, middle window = 15.9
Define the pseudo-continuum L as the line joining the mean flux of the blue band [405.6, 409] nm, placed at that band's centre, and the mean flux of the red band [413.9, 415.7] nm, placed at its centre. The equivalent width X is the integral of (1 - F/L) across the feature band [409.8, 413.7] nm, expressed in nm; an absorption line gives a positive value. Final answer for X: 0.14 nm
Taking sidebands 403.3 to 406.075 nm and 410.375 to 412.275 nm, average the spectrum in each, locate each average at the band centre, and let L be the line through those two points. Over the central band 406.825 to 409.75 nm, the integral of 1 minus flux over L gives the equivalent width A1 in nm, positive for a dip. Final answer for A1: -0.19 nm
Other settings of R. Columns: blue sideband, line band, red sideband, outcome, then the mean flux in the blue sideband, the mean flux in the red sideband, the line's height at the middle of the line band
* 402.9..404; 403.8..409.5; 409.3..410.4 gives -0.108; 17.2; 16.2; 16.7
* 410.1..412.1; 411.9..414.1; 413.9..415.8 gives -0.189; 15.5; 16.4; 16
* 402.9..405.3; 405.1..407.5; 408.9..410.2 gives -0.061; 17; 16.4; 16.8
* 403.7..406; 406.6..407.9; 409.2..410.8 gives -0.097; 16.7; 15.7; 16.2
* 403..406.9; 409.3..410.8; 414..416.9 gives 0.118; 17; 16.8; 16.9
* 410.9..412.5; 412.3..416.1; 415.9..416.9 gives -0.062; 15.3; 17.9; 16.7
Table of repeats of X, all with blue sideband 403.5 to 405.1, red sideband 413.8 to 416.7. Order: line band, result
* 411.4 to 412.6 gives 0.051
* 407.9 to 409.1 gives 0.040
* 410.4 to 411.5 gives 0.193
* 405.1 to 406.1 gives 0.046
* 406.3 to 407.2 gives -0.018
